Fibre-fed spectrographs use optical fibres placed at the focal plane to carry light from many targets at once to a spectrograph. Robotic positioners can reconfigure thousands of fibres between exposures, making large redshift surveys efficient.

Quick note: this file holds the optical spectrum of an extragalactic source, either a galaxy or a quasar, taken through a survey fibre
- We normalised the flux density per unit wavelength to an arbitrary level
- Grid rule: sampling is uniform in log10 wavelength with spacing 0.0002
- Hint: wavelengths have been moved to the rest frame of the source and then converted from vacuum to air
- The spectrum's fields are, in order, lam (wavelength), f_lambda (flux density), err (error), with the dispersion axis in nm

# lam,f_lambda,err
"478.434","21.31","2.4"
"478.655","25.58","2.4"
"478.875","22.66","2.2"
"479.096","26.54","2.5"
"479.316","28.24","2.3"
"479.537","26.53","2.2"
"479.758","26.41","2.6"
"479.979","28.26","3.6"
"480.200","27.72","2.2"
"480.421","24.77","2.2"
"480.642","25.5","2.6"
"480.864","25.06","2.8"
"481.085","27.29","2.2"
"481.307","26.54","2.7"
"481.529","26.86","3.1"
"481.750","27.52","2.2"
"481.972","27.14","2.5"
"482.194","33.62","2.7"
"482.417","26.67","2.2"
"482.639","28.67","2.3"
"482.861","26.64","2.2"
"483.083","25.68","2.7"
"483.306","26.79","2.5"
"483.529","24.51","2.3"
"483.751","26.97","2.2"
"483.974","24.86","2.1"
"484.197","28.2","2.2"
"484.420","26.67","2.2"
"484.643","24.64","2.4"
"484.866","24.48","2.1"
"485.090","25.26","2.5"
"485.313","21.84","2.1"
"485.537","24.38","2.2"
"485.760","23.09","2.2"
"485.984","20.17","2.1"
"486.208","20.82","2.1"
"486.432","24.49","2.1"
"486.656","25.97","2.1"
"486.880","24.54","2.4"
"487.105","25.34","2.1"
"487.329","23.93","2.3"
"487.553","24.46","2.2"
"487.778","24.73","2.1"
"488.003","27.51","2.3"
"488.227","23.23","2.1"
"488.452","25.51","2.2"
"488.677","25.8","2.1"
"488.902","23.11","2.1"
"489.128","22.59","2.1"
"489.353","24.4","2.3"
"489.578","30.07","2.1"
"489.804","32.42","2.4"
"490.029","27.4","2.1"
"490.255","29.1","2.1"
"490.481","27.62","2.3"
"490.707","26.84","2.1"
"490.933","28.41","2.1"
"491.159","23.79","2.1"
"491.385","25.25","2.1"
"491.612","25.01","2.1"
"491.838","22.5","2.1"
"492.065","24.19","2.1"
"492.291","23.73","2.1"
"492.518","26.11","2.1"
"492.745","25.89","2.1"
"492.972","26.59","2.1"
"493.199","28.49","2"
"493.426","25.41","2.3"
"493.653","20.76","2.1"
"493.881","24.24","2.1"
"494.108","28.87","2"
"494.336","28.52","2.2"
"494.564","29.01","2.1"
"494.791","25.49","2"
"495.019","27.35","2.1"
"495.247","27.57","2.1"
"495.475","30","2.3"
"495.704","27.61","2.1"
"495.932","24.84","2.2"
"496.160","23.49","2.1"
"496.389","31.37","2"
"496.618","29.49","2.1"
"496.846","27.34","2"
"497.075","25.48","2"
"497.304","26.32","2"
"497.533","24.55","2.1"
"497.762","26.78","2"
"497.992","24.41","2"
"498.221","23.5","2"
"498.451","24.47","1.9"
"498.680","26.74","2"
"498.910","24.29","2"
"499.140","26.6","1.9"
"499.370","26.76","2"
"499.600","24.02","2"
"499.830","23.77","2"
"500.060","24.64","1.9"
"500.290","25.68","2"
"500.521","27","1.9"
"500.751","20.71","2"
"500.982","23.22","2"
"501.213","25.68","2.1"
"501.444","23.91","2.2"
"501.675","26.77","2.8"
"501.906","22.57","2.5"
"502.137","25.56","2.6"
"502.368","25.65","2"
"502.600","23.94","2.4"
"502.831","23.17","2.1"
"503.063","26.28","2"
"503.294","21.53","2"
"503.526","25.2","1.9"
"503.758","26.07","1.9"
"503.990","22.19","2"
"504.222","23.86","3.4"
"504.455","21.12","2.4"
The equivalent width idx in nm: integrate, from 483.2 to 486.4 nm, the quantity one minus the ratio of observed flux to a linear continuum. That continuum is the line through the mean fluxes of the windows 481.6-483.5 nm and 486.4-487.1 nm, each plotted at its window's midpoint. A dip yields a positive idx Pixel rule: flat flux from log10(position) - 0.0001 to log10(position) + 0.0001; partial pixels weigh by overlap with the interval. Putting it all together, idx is 0.225 nm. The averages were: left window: 27.7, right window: 25.1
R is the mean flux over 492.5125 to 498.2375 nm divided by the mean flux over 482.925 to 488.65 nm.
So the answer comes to 1.07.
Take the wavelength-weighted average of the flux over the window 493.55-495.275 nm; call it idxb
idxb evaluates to 26.5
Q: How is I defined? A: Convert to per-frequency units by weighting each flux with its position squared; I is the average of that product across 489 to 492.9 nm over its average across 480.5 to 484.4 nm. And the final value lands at 1.01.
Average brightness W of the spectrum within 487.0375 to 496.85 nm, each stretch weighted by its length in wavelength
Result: 26.3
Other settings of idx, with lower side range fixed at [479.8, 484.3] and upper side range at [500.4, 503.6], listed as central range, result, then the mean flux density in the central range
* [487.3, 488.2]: 0.04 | 25.1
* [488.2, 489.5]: 0.09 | 24.3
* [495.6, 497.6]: -0.14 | 26.8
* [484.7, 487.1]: 0.26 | 23.6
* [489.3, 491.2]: -0.16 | 28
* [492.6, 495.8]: -0.18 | 26.8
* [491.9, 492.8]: 0.03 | 24.8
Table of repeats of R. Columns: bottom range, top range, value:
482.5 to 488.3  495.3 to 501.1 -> 1.03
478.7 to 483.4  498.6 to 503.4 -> 0.92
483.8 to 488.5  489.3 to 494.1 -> 1.07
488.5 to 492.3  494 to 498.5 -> 1.03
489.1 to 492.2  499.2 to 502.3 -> 0.93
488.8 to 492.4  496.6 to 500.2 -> 0.98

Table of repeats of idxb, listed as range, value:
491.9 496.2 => 26.2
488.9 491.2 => 27.2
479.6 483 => 27.2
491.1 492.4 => 24.1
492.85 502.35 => 25.8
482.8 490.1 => 25.1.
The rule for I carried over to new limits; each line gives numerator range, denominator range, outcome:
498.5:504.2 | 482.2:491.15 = 1.02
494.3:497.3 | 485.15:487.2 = 1.22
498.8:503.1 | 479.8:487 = 1.03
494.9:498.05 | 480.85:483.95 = 1.05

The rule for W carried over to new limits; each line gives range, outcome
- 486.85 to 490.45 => 26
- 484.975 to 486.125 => 22.9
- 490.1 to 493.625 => 25.8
